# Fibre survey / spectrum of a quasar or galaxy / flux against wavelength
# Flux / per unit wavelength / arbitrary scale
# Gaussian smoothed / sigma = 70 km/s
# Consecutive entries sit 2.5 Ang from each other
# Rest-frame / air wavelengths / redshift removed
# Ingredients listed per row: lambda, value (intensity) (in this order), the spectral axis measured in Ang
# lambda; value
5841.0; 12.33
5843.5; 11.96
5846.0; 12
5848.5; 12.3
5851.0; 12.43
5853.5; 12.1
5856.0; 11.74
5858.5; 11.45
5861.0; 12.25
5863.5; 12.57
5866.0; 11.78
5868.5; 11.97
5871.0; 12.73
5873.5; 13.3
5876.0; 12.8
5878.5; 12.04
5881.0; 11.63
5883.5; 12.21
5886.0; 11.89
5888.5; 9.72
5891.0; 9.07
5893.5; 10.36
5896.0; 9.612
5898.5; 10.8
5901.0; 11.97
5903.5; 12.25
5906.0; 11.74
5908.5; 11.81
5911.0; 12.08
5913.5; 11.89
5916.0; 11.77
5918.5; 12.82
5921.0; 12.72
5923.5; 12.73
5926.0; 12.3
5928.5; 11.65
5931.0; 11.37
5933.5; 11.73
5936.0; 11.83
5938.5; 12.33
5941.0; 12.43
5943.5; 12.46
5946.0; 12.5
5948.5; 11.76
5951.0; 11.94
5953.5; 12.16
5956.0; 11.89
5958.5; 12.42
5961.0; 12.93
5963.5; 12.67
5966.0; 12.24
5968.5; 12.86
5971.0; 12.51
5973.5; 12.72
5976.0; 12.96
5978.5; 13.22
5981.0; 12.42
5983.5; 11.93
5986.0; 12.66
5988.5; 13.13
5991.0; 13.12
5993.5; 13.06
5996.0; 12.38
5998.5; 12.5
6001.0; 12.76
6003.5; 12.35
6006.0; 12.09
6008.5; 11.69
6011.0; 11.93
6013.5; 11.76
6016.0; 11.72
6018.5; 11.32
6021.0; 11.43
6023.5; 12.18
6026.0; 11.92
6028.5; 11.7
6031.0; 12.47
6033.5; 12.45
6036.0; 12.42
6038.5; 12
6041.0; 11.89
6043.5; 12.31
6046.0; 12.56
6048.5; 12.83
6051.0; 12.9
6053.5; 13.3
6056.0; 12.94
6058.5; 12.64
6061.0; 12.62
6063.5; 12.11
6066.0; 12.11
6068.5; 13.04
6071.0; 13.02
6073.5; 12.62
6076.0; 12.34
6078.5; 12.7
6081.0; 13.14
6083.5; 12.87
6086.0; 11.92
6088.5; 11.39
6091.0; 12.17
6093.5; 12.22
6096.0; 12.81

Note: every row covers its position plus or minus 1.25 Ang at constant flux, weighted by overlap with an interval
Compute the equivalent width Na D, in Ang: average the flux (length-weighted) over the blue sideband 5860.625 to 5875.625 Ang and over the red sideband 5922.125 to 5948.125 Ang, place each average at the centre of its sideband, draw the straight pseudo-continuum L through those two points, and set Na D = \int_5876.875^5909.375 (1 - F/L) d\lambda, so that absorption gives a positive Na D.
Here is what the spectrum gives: 3.1 Ang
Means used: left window 12.5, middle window 11.2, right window 12.1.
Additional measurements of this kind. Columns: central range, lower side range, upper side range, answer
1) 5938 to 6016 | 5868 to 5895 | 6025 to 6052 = -2.65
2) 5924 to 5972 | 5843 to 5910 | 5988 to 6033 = -0.99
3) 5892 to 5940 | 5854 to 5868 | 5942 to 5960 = 1.31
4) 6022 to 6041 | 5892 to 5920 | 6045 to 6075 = 0.56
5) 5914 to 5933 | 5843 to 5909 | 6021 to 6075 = -0.39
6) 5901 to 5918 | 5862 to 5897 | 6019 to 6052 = -0.40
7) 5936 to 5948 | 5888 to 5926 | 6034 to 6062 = -0.58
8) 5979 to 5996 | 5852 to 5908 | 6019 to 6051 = -0.98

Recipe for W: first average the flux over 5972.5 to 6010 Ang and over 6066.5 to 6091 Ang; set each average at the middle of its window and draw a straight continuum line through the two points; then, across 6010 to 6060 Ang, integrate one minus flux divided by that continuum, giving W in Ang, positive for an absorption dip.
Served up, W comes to 1.3 Ang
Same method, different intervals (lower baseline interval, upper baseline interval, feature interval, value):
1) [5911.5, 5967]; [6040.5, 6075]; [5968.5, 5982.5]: -0.5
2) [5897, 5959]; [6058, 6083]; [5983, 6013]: -0.3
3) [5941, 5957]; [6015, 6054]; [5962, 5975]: -0.5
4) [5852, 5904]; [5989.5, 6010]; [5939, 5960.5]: -0.2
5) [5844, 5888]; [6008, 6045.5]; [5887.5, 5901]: 2.2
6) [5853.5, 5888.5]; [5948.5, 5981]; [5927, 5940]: 0.6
